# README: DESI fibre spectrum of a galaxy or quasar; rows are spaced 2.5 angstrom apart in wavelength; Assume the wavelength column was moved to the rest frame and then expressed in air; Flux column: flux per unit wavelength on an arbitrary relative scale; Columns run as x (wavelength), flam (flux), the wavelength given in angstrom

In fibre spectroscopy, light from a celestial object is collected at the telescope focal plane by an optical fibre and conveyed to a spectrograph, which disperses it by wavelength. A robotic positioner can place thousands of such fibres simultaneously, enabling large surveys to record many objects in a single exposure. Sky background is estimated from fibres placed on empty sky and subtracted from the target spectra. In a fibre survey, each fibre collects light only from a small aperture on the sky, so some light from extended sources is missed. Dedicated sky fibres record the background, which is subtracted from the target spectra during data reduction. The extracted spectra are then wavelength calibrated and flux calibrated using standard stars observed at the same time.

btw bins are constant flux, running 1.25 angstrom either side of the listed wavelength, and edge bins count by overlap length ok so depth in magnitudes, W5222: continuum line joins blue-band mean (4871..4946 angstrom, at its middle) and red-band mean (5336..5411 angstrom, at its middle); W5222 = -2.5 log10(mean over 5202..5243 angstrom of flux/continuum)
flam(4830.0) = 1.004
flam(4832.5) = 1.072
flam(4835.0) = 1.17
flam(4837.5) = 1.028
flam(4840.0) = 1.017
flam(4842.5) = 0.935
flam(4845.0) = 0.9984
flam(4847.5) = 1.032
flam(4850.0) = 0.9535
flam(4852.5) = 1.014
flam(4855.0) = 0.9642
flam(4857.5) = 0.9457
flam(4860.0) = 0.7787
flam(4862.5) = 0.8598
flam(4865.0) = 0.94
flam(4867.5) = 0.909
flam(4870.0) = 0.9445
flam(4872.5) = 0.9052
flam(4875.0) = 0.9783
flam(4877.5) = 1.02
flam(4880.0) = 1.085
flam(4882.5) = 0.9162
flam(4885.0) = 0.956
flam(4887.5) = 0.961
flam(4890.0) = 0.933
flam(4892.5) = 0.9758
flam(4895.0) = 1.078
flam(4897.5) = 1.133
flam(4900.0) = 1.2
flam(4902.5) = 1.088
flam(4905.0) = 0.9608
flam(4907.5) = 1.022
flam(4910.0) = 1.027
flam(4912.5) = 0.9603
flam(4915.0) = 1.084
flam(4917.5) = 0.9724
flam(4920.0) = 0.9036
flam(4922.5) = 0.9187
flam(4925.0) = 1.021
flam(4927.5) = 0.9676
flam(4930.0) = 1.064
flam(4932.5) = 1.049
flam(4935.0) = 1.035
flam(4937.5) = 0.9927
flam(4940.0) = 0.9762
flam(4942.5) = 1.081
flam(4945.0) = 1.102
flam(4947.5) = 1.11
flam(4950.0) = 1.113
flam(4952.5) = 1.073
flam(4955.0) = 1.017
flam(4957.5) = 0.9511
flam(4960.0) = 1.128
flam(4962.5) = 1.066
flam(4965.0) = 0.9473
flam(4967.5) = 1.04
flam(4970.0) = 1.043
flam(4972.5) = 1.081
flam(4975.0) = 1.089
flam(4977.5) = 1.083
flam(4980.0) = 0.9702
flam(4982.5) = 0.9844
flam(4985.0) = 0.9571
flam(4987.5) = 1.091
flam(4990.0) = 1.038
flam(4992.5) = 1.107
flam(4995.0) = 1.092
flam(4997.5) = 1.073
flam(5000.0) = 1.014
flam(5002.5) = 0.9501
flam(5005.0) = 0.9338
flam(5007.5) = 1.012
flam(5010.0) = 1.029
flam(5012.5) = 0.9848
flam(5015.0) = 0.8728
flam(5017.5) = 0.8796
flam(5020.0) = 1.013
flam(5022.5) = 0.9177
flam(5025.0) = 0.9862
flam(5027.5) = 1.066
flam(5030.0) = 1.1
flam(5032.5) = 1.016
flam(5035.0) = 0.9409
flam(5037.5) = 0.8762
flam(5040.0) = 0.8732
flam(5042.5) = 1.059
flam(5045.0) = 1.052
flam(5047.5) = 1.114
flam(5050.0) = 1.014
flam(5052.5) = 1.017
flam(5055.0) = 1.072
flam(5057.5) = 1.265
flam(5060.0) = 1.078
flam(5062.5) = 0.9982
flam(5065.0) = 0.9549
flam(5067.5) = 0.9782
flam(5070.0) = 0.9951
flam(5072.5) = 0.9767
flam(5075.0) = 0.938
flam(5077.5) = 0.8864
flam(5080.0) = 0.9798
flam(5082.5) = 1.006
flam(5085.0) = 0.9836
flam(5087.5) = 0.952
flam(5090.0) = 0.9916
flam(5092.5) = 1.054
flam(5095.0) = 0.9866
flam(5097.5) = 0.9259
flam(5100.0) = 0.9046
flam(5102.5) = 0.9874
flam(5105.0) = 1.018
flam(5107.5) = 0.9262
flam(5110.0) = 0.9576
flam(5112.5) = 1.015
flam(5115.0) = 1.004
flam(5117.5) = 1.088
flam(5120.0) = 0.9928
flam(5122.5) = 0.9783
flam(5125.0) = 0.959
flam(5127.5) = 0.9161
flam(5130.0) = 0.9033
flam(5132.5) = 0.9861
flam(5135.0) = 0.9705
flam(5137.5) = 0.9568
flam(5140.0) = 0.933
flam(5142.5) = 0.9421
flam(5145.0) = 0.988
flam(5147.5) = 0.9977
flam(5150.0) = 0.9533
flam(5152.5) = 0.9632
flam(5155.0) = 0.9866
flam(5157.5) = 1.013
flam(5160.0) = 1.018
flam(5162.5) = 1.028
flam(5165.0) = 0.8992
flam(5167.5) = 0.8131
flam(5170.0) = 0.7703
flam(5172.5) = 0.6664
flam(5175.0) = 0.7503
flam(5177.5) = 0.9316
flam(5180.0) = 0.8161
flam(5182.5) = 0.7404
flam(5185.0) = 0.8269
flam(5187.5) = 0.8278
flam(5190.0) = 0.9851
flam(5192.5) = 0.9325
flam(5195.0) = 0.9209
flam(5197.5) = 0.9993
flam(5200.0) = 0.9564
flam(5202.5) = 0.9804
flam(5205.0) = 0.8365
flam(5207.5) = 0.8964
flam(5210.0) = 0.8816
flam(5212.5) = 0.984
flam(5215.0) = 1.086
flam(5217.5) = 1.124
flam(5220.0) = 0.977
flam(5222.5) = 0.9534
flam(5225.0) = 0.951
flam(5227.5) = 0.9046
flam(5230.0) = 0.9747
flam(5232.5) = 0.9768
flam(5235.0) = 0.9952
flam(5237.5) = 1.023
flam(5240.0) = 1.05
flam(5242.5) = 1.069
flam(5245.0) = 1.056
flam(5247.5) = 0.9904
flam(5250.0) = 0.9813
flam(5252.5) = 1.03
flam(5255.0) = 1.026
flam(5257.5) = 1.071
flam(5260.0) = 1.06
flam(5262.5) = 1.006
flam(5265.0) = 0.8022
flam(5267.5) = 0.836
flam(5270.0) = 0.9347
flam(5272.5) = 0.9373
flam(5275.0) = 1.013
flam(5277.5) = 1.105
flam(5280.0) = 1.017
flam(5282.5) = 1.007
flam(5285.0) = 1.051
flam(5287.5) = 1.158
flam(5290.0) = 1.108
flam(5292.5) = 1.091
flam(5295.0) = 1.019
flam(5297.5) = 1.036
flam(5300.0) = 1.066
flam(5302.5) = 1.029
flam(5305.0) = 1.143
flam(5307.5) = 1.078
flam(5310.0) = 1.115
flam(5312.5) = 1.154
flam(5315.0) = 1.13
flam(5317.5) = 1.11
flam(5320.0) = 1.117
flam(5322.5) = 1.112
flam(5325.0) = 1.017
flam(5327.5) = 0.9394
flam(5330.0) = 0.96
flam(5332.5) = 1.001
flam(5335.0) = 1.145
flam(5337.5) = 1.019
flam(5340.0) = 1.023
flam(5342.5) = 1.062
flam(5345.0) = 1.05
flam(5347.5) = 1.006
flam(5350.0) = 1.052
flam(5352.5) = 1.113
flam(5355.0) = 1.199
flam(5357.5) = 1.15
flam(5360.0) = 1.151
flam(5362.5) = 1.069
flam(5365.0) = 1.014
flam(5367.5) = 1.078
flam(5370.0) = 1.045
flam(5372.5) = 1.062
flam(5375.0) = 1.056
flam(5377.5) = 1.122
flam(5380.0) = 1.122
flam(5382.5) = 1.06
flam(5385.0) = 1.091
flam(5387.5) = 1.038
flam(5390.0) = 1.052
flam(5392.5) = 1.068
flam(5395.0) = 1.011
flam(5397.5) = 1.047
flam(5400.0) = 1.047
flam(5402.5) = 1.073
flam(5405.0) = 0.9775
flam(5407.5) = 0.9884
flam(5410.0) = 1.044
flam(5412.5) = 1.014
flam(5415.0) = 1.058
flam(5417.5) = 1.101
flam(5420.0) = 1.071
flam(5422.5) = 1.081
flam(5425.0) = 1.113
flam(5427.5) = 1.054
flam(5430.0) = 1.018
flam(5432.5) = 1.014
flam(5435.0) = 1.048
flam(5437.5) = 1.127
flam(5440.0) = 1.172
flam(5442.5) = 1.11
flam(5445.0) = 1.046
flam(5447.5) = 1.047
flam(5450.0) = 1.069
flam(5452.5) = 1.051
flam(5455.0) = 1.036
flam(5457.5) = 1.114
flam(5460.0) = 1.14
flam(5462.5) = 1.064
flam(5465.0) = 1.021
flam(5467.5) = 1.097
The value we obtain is 0.07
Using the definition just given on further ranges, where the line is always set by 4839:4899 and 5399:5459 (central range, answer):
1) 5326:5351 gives 0.02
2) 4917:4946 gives -0.03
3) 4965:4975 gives -0.06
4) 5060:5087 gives 0.03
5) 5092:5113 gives 0.04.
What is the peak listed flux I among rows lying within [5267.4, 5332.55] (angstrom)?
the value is 1.158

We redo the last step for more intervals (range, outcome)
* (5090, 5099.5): 1.054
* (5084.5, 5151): 1.088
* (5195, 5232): 1.124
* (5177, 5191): 0.9851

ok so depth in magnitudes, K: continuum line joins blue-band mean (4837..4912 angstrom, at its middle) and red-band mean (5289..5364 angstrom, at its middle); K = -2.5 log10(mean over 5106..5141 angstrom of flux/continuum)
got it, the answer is 0.07 mag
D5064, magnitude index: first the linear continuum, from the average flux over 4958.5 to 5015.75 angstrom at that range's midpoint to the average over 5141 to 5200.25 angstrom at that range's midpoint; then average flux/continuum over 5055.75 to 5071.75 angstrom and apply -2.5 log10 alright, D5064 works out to -0.07 mag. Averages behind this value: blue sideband 1.03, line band 1.04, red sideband 0.905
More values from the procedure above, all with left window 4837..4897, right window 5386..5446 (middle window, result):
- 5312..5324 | -0.080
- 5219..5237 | 0.067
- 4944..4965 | -0.088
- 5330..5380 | -0.026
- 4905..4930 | -0.017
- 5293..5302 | -0.006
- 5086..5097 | 0.013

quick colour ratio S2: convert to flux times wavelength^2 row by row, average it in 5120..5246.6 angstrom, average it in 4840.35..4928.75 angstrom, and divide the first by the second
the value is 1.08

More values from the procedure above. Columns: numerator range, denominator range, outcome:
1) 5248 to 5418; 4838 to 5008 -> 1.22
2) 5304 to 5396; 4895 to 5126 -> 1.21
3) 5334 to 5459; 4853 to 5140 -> 1.24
